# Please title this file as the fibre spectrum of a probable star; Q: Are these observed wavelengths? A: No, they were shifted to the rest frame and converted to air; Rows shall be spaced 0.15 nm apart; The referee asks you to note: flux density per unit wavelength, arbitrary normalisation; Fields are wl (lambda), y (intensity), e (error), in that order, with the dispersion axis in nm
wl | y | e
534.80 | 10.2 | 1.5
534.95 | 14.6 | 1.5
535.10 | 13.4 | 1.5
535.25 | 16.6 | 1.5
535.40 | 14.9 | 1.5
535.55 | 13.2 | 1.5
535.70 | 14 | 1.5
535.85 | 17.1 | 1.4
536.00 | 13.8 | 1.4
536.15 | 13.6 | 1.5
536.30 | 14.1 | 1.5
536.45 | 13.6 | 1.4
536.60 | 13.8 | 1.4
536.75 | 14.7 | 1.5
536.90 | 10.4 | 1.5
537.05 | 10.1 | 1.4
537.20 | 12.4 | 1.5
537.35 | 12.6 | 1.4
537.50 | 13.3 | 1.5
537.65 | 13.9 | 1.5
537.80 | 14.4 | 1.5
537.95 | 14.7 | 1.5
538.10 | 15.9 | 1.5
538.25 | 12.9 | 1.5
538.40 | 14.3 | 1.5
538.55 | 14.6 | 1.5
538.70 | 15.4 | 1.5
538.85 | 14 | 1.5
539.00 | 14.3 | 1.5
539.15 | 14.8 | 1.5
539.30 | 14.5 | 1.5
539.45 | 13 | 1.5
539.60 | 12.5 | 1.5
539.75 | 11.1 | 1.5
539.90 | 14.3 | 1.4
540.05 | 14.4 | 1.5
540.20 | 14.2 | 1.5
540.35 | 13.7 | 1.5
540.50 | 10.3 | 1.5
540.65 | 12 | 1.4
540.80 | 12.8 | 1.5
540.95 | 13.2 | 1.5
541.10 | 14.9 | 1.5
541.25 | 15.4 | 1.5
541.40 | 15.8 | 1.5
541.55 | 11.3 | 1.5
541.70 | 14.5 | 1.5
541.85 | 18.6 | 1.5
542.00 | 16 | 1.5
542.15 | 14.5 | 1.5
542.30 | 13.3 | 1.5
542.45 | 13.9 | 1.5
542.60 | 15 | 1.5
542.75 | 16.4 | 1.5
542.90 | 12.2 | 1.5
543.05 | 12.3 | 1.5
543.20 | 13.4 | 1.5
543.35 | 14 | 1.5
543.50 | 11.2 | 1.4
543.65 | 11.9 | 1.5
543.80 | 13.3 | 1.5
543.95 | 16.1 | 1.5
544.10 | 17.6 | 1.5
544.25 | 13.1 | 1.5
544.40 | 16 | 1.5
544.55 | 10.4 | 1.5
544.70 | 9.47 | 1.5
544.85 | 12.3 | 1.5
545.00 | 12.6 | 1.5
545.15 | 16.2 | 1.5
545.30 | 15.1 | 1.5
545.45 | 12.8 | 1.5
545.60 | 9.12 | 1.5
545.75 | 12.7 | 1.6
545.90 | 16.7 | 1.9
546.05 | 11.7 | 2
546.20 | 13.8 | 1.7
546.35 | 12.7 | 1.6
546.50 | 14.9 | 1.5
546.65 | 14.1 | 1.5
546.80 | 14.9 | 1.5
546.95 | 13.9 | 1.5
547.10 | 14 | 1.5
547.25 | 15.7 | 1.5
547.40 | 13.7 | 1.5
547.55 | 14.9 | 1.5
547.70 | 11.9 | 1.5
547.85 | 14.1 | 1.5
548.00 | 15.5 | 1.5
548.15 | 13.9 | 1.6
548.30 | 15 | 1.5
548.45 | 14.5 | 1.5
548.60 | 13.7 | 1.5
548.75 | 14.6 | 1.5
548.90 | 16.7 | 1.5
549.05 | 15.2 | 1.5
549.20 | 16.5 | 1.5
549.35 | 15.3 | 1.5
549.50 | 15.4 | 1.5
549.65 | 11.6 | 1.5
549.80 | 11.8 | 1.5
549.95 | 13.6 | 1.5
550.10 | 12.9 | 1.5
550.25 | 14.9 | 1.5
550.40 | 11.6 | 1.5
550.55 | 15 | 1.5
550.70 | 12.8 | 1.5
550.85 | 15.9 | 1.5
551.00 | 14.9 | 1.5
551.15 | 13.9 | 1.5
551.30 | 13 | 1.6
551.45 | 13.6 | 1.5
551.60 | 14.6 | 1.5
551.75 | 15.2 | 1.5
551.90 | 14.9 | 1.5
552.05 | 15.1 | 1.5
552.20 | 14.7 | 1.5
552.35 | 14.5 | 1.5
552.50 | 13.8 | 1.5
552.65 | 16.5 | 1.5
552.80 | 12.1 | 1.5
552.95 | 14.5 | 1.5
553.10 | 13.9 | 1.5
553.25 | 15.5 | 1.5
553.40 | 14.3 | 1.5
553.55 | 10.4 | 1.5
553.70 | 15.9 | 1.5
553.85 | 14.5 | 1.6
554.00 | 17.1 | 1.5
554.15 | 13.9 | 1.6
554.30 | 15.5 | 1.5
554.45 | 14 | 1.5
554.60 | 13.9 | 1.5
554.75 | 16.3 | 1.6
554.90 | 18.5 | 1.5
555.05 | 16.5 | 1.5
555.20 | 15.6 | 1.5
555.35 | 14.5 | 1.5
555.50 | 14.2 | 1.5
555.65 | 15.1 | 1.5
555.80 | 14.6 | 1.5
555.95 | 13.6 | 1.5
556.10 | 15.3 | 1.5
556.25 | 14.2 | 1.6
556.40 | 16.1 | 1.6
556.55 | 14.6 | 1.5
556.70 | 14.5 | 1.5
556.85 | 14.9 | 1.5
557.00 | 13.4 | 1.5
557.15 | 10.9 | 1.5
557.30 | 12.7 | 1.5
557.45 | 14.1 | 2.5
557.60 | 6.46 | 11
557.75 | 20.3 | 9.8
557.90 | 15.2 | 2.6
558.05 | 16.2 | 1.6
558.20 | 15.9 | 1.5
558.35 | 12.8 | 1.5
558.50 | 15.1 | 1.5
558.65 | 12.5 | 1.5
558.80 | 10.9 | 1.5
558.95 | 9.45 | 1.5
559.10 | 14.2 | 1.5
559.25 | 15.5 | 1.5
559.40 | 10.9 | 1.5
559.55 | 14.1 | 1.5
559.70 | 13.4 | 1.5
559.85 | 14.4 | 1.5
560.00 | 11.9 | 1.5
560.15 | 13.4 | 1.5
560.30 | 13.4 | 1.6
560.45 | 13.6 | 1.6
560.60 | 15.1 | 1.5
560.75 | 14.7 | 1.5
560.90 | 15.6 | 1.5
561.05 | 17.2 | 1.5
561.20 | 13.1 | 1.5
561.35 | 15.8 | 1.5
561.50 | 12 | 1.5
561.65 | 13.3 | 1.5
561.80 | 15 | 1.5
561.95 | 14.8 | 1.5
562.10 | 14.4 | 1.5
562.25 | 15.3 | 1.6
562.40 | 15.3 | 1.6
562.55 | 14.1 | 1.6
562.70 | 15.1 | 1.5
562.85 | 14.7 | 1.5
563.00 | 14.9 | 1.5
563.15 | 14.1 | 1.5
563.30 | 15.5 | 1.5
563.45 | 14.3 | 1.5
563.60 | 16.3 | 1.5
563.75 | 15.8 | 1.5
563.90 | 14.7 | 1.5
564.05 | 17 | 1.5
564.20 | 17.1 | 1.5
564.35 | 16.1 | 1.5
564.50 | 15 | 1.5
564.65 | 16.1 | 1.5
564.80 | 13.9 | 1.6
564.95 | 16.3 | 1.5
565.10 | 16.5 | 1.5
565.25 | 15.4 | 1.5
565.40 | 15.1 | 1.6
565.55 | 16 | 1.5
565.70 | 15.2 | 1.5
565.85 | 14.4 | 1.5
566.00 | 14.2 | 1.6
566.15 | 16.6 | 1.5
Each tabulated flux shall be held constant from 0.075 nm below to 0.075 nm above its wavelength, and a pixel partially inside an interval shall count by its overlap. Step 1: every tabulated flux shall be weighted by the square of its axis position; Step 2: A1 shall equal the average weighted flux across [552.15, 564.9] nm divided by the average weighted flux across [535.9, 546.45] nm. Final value 1.1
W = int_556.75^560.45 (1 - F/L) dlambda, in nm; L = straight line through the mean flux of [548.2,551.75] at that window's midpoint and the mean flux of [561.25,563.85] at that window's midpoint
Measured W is 0.29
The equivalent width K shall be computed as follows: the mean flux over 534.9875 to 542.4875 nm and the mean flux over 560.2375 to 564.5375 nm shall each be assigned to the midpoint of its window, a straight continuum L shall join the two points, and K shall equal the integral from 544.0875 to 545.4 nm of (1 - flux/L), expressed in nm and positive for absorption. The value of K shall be 0.07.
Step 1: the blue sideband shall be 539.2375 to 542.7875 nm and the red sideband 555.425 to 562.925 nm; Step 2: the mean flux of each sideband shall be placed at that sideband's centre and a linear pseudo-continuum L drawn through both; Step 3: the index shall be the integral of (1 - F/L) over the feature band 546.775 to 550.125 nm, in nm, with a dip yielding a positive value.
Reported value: -0.08 nm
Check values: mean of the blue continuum 14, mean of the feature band 14.3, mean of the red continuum 14.1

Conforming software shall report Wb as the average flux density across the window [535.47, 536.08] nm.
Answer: 14.5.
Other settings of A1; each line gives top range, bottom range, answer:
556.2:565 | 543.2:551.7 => 1.09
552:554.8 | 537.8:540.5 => 1.10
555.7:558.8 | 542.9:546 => 1.11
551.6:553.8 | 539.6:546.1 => 1.10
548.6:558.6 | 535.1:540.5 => 1.11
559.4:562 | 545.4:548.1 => 1.08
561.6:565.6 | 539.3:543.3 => 1.20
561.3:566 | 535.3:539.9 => 1.21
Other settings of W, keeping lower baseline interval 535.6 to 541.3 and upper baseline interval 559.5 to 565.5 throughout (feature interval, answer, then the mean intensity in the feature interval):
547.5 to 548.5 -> -0.01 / 14.2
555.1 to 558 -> 0.06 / 14.3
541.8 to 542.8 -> -0.10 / 15.3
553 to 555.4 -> -0.10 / 15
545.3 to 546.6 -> 0.08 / 13.2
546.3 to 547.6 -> -0.02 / 14.3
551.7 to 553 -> -0.02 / 14.6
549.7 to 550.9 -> 0.06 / 13.5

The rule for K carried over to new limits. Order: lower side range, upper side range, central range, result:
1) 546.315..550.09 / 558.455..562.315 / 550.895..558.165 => -0.26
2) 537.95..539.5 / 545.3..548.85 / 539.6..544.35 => 0.11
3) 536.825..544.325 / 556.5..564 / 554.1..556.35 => -0.17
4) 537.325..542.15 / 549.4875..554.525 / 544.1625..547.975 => 0.16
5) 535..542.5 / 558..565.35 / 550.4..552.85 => -0.02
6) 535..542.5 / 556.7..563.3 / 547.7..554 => -0.16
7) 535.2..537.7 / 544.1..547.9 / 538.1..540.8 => 0.00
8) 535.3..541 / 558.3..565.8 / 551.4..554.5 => -0.07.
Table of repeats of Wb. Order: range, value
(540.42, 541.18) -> 12.7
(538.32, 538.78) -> 14.7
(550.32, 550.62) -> 13.3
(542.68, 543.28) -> 13.6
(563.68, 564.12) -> 15.8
